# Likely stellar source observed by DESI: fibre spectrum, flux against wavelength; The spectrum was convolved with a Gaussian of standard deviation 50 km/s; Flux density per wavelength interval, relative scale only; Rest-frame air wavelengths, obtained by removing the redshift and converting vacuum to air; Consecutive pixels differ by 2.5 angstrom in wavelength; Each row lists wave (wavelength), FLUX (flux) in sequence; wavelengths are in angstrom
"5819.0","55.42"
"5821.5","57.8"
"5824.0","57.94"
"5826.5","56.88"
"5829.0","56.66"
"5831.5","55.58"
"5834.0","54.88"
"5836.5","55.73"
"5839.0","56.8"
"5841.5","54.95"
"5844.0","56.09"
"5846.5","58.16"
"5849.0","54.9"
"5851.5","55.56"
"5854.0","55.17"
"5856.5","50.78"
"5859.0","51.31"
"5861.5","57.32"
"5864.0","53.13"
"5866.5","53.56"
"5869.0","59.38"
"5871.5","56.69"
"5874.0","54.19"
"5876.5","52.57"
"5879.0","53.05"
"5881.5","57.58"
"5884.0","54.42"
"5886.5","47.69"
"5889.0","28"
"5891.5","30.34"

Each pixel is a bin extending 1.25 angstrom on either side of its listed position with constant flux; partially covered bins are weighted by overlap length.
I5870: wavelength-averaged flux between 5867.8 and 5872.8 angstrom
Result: 58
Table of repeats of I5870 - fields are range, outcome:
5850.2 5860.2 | 53.2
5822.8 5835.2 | 56.4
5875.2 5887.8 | 53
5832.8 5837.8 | 55.3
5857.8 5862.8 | 54.3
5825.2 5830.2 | 56.8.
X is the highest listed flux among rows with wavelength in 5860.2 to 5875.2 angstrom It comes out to 59.38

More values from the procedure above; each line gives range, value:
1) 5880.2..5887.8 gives 57.58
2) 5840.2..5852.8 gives 58.16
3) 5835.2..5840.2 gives 56.8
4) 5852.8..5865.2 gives 57.32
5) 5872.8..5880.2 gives 54.19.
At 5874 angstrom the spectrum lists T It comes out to 54.19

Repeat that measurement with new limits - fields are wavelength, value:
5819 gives 55.42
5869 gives 59.38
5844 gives 56.09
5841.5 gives 54.95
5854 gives 55.17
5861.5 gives 57.32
